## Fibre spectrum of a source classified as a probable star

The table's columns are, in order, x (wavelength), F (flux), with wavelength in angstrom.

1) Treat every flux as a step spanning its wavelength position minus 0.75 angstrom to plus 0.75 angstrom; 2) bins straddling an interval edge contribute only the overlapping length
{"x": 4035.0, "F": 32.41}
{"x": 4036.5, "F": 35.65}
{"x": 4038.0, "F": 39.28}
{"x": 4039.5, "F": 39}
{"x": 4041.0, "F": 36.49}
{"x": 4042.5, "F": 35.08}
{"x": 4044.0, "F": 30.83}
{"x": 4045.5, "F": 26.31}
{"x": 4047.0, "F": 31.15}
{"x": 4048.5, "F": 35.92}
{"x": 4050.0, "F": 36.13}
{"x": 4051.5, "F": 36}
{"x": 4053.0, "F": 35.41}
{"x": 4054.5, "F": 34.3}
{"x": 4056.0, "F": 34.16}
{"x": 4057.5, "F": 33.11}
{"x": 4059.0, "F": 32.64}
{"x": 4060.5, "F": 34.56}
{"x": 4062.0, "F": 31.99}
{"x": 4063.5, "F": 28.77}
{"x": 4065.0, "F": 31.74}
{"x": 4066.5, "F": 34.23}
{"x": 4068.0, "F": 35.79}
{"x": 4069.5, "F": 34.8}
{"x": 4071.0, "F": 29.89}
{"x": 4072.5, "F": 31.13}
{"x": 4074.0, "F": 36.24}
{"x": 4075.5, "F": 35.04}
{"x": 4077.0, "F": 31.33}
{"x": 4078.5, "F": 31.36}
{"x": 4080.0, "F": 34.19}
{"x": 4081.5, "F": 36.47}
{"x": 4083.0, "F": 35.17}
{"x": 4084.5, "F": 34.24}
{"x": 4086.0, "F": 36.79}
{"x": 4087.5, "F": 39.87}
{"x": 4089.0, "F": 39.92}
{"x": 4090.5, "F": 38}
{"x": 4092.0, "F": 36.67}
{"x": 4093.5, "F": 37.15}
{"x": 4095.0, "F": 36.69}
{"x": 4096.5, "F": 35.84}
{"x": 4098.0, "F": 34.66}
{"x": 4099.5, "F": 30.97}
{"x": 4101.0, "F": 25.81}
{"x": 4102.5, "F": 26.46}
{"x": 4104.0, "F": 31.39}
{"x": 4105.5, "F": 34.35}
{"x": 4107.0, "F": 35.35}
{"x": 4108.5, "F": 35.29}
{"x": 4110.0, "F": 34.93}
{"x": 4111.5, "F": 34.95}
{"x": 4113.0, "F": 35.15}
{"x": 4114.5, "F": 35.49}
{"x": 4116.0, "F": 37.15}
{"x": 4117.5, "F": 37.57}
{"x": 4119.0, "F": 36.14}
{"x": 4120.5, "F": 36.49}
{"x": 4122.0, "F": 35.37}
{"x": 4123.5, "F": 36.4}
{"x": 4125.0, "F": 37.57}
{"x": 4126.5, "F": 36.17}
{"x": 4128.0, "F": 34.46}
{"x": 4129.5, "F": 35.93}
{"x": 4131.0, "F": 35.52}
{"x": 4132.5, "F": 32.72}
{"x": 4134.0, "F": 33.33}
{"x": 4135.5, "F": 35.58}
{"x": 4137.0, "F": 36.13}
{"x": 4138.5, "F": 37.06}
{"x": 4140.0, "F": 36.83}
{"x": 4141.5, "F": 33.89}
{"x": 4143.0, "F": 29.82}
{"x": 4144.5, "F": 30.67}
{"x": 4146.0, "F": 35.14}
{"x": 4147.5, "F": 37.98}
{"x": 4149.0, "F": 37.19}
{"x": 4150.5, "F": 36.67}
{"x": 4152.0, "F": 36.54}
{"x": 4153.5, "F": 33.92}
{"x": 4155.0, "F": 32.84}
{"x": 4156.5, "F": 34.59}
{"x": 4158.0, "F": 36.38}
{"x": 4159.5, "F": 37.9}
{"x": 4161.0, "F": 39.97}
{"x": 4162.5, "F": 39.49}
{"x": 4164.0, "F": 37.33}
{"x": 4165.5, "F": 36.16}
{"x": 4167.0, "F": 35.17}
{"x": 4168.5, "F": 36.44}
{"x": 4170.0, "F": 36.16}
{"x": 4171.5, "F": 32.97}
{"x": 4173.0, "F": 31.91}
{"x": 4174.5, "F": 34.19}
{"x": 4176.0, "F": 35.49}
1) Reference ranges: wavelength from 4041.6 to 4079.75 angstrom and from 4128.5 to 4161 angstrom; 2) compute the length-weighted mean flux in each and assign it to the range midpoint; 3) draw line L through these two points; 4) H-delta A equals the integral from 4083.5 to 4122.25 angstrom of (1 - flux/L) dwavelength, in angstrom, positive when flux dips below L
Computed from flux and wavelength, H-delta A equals -1.06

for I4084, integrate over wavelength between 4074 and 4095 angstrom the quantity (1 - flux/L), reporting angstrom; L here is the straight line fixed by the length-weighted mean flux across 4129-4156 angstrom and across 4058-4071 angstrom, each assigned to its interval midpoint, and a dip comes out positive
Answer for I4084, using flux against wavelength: -1.6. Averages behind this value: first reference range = 32.9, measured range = 35.9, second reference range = 34.9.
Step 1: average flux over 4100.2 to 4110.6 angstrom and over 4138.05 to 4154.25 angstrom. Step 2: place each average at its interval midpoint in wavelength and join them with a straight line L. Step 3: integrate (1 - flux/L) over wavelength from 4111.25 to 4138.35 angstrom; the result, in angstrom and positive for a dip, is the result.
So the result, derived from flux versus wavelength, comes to -1.9 angstrom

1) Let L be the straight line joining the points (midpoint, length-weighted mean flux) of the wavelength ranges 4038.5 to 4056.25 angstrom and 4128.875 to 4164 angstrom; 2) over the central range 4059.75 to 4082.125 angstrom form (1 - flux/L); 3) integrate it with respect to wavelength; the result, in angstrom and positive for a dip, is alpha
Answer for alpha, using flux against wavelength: 0.9 angstrom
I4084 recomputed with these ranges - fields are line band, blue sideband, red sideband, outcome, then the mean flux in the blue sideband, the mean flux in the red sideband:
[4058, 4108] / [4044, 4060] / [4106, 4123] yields 0.95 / 33.4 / 35.8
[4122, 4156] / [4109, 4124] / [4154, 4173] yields 0.85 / 35.9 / 36.1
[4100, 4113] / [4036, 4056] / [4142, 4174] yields 0.99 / 34.7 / 35.5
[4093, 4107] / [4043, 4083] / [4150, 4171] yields 0.72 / 33.3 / 36.4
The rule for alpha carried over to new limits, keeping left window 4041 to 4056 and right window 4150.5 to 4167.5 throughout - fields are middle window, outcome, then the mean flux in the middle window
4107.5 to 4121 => -0.2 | 35.9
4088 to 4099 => -0.7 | 36.9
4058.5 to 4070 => 0.3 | 33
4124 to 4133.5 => 0.1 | 35.4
